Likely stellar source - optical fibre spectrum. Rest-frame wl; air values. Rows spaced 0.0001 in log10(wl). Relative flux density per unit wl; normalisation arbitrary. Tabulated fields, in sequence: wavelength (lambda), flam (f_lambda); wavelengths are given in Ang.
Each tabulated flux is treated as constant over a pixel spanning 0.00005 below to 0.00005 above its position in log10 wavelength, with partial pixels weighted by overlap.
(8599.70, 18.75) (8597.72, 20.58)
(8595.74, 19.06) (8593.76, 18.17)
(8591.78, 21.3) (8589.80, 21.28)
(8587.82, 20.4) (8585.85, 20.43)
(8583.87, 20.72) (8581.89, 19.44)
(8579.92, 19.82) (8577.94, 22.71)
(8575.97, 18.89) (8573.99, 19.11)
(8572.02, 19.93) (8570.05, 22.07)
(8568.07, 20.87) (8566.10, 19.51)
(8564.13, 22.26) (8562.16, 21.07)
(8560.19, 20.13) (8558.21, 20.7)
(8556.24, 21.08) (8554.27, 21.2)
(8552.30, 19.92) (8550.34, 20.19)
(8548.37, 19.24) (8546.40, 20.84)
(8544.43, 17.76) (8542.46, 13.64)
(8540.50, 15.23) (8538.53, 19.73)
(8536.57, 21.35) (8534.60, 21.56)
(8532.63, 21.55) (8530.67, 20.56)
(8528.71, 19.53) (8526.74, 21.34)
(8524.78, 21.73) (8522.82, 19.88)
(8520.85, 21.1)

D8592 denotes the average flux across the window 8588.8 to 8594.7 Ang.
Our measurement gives 20.2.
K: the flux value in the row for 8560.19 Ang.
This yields 20.13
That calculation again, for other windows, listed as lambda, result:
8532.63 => 21.55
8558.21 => 20.7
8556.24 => 21.08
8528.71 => 19.53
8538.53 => 19.73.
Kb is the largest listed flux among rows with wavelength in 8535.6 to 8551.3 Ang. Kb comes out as 21.35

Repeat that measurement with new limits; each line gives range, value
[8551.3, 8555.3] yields 21.2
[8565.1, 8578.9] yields 22.71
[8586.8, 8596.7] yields 21.3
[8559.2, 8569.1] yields 22.26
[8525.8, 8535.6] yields 21.56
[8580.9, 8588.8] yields 20.72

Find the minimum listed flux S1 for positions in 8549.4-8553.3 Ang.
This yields 19.92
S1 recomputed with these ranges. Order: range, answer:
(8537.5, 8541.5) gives 15.23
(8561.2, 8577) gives 18.89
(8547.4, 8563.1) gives 19.24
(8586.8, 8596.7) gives 18.17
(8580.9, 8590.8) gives 19.44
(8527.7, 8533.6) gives 19.53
